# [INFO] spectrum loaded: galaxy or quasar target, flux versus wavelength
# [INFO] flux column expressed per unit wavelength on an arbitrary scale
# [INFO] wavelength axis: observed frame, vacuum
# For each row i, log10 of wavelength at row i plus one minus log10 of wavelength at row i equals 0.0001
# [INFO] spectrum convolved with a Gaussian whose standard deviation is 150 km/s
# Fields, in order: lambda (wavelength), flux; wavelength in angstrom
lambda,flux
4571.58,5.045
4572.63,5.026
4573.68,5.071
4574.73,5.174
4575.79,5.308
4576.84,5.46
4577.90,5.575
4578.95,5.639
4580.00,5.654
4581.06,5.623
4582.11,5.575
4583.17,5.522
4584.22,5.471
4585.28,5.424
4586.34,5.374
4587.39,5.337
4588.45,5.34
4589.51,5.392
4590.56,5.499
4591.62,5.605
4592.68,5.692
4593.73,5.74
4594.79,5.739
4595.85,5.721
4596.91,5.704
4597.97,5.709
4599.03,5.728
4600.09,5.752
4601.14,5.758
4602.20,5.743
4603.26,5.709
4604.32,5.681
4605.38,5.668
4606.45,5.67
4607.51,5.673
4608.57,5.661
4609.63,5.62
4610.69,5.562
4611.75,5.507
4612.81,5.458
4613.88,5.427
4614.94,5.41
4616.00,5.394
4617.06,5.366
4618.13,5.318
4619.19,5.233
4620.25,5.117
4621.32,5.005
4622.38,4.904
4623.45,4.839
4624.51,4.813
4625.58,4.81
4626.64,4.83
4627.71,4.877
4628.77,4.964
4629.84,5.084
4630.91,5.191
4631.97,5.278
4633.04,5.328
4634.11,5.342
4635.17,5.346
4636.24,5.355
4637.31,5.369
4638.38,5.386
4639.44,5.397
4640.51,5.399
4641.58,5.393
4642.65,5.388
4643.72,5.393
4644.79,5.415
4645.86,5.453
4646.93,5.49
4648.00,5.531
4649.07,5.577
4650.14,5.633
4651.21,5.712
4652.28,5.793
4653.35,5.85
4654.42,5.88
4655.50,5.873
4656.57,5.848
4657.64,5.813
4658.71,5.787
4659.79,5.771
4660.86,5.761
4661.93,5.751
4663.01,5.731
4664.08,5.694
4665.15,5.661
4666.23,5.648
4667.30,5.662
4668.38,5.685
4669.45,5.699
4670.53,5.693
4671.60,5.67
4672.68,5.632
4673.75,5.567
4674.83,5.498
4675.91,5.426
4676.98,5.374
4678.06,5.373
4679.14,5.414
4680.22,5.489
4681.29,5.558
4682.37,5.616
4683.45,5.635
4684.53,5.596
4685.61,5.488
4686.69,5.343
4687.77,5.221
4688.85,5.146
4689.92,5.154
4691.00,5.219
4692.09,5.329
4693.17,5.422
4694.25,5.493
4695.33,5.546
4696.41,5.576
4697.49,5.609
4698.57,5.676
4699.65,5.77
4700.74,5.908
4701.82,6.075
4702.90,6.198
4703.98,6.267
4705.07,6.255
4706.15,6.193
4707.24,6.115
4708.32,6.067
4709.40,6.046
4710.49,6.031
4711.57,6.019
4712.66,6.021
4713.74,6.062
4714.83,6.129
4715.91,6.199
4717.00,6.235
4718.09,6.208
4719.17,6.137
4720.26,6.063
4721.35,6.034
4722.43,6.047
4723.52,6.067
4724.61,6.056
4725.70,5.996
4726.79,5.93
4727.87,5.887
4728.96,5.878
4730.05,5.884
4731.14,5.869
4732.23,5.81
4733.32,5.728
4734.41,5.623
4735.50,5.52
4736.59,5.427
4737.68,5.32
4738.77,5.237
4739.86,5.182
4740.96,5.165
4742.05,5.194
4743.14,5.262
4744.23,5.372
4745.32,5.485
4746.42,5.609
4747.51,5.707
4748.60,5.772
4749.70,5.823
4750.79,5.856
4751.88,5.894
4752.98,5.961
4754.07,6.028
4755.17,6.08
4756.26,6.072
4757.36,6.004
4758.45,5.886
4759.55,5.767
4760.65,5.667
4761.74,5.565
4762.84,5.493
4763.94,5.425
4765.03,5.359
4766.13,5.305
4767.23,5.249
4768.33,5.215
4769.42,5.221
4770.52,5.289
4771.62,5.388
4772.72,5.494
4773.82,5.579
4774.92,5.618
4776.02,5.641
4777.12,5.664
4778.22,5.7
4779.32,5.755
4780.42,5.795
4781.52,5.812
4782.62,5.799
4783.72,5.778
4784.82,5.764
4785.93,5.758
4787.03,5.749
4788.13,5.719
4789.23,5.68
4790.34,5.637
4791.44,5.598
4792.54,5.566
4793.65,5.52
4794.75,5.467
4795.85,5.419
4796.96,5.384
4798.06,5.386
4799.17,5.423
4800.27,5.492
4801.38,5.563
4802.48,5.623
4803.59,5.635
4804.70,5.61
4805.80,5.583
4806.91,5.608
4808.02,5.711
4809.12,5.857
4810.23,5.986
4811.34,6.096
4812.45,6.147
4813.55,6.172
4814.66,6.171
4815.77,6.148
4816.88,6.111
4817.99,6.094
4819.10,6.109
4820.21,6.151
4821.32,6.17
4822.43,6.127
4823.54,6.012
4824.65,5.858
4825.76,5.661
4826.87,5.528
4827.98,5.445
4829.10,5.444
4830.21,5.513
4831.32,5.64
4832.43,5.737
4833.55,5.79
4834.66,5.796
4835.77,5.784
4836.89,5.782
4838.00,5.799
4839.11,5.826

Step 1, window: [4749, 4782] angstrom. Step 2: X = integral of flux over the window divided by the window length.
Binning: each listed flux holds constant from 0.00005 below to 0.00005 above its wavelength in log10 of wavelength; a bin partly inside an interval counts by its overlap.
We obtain 5.65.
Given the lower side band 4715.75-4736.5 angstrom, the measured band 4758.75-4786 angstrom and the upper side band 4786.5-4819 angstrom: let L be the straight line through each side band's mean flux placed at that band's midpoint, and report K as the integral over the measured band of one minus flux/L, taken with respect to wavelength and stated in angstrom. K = 1.2 angstrom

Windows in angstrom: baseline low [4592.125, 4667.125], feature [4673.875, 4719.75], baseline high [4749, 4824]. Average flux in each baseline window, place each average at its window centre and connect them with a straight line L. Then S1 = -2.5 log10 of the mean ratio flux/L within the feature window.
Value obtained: -0.028 mag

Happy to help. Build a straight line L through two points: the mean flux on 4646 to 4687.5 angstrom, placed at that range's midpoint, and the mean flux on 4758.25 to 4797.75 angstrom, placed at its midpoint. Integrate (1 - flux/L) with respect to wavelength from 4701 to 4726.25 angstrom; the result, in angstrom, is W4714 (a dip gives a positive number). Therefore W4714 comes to -2.25 angstrom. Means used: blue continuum 5.63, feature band 6.11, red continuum 5.57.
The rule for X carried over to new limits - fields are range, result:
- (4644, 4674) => 5.69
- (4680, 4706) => 5.62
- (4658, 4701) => 5.56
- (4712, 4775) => 5.71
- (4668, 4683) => 5.55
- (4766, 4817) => 5.66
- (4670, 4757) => 5.73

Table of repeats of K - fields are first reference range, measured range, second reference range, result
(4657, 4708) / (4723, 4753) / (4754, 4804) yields -0.2 angstrom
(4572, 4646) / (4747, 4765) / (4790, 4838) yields -0.4 angstrom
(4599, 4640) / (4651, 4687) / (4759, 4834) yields -1.4 angstrom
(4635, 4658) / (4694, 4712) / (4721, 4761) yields -0.9 angstrom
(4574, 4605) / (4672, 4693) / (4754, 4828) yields 0.8 angstrom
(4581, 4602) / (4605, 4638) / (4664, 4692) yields 1.7 angstrom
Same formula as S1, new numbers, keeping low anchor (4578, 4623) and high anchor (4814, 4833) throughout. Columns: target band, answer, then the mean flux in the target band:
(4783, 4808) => 0.05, 5.59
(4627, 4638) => 0.07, 5.21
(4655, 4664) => -0.03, 5.79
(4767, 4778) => 0.07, 5.45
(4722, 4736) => -0.03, 5.87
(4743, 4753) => 0.02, 5.68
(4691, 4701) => 0.02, 5.56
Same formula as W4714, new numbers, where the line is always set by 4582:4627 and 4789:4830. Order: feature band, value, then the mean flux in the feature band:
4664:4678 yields -0.11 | 5.6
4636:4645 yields 0.19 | 5.39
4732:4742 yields 0.41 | 5.42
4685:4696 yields 0.48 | 5.34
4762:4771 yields 0.58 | 5.33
